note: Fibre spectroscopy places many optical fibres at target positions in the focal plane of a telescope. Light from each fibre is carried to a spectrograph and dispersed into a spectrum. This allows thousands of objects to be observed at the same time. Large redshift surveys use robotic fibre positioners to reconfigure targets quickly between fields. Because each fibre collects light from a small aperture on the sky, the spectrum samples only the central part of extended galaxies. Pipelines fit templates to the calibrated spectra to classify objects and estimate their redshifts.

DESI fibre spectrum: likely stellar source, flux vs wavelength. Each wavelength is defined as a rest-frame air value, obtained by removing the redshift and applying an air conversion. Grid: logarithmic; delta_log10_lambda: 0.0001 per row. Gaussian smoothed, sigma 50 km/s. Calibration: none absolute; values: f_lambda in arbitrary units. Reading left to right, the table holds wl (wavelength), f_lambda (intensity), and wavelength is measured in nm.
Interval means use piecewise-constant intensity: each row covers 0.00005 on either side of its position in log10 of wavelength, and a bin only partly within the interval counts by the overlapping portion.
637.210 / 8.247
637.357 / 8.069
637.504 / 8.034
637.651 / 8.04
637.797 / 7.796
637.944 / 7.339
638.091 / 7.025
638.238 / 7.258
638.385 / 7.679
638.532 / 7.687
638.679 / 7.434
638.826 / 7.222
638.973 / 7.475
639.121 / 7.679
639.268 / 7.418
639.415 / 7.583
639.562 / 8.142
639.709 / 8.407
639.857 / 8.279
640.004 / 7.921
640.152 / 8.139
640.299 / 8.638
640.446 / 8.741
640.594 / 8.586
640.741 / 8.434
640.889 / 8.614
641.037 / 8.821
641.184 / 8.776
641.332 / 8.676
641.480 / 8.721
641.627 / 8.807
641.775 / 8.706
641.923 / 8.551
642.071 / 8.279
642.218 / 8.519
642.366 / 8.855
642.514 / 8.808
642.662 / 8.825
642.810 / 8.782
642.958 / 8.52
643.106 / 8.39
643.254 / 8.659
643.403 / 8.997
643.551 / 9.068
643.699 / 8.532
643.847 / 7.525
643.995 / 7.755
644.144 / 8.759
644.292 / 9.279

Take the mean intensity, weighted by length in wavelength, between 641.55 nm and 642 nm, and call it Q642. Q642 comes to 8.69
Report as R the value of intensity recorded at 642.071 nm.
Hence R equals 8.279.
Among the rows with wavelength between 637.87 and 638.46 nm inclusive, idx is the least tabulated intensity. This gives 7.025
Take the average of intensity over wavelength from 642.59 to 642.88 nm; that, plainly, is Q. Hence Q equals 8.8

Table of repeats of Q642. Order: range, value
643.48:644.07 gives 8.22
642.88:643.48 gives 8.64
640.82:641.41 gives 8.72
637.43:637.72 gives 8.03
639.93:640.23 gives 8.04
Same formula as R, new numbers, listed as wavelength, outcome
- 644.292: 9.279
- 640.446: 8.741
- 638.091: 7.025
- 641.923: 8.551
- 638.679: 7.434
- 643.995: 7.755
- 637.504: 8.034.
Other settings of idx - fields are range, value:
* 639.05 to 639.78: 7.418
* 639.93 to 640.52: 7.921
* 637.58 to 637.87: 7.796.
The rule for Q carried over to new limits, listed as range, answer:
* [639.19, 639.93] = 7.97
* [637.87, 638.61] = 7.4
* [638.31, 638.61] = 7.68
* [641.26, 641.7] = 8.74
